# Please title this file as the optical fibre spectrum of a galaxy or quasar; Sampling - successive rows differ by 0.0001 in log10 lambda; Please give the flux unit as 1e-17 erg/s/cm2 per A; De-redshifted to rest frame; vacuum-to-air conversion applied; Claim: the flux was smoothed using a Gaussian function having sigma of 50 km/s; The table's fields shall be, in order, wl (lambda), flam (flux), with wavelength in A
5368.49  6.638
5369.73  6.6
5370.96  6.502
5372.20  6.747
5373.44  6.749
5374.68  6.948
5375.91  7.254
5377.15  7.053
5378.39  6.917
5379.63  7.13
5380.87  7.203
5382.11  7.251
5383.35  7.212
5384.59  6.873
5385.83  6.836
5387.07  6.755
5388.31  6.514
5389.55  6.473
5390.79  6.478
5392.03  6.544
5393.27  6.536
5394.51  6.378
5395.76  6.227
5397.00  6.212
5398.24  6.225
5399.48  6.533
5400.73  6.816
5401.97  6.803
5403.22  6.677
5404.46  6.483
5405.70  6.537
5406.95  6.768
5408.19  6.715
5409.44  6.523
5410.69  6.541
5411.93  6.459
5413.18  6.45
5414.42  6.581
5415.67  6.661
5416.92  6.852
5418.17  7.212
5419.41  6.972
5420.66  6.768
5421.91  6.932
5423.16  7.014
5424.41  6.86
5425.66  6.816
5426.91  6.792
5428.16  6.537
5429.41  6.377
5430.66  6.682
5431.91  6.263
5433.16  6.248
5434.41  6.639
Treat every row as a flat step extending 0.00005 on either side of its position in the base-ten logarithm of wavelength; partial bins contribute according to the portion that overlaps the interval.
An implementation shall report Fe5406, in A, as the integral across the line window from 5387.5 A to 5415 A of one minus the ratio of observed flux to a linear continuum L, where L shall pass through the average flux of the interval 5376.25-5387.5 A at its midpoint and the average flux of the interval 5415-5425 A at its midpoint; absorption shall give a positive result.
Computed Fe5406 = 1.7 A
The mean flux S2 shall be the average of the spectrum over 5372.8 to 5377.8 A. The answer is 7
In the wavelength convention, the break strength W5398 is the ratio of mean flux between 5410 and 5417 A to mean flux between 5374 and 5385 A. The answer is 0.93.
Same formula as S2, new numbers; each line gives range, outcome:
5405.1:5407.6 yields 6.65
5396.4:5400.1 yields 6.33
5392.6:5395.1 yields 6.47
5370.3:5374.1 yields 6.66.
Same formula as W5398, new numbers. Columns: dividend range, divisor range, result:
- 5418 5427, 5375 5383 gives 0.97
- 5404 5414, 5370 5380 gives 0.95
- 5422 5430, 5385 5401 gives 1.04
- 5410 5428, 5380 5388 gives 0.97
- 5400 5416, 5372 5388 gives 0.95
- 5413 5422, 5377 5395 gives 1.00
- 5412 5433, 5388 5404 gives 1.03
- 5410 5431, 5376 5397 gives 1.00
